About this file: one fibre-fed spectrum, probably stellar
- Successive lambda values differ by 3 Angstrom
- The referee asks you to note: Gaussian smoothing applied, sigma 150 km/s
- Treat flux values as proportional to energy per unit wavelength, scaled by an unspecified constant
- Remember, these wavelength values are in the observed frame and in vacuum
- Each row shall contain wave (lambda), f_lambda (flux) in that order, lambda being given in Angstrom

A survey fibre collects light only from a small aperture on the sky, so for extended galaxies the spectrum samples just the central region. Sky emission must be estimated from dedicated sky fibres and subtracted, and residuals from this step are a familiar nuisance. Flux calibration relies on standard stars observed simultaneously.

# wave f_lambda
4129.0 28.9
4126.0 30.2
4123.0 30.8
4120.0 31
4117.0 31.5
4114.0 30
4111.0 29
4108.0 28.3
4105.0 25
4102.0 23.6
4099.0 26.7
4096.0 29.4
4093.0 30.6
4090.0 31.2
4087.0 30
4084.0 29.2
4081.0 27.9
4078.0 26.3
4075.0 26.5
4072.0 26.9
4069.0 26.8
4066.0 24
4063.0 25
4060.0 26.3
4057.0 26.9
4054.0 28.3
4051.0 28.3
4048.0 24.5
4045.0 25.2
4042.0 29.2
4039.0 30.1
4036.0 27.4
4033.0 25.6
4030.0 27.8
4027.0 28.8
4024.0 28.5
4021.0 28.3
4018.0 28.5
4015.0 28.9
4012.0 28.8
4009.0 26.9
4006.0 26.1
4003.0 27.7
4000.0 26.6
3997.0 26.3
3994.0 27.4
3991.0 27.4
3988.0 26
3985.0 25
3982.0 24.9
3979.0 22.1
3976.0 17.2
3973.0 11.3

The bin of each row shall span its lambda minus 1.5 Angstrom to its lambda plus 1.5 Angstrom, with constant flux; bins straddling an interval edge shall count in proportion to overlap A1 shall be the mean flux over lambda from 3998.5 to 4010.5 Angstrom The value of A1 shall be 26.8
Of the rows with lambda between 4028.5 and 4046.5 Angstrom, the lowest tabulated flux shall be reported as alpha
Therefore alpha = 25.2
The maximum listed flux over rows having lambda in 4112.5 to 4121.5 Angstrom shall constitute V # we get 31.5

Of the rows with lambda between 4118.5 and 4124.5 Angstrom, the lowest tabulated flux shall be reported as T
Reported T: 30.8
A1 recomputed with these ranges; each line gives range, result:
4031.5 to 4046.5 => 27.5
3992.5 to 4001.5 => 26.8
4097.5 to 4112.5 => 26.5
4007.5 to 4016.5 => 28.2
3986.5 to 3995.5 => 26.9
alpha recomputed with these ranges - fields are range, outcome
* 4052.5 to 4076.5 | 24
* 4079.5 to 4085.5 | 27.9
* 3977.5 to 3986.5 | 22.1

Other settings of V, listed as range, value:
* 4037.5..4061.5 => 30.1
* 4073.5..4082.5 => 27.9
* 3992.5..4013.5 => 28.8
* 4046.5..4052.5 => 28.3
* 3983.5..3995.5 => 27.4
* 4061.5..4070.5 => 26.8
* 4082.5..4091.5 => 31.2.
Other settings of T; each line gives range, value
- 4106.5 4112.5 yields 28.3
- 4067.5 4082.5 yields 26.3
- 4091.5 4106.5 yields 23.6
